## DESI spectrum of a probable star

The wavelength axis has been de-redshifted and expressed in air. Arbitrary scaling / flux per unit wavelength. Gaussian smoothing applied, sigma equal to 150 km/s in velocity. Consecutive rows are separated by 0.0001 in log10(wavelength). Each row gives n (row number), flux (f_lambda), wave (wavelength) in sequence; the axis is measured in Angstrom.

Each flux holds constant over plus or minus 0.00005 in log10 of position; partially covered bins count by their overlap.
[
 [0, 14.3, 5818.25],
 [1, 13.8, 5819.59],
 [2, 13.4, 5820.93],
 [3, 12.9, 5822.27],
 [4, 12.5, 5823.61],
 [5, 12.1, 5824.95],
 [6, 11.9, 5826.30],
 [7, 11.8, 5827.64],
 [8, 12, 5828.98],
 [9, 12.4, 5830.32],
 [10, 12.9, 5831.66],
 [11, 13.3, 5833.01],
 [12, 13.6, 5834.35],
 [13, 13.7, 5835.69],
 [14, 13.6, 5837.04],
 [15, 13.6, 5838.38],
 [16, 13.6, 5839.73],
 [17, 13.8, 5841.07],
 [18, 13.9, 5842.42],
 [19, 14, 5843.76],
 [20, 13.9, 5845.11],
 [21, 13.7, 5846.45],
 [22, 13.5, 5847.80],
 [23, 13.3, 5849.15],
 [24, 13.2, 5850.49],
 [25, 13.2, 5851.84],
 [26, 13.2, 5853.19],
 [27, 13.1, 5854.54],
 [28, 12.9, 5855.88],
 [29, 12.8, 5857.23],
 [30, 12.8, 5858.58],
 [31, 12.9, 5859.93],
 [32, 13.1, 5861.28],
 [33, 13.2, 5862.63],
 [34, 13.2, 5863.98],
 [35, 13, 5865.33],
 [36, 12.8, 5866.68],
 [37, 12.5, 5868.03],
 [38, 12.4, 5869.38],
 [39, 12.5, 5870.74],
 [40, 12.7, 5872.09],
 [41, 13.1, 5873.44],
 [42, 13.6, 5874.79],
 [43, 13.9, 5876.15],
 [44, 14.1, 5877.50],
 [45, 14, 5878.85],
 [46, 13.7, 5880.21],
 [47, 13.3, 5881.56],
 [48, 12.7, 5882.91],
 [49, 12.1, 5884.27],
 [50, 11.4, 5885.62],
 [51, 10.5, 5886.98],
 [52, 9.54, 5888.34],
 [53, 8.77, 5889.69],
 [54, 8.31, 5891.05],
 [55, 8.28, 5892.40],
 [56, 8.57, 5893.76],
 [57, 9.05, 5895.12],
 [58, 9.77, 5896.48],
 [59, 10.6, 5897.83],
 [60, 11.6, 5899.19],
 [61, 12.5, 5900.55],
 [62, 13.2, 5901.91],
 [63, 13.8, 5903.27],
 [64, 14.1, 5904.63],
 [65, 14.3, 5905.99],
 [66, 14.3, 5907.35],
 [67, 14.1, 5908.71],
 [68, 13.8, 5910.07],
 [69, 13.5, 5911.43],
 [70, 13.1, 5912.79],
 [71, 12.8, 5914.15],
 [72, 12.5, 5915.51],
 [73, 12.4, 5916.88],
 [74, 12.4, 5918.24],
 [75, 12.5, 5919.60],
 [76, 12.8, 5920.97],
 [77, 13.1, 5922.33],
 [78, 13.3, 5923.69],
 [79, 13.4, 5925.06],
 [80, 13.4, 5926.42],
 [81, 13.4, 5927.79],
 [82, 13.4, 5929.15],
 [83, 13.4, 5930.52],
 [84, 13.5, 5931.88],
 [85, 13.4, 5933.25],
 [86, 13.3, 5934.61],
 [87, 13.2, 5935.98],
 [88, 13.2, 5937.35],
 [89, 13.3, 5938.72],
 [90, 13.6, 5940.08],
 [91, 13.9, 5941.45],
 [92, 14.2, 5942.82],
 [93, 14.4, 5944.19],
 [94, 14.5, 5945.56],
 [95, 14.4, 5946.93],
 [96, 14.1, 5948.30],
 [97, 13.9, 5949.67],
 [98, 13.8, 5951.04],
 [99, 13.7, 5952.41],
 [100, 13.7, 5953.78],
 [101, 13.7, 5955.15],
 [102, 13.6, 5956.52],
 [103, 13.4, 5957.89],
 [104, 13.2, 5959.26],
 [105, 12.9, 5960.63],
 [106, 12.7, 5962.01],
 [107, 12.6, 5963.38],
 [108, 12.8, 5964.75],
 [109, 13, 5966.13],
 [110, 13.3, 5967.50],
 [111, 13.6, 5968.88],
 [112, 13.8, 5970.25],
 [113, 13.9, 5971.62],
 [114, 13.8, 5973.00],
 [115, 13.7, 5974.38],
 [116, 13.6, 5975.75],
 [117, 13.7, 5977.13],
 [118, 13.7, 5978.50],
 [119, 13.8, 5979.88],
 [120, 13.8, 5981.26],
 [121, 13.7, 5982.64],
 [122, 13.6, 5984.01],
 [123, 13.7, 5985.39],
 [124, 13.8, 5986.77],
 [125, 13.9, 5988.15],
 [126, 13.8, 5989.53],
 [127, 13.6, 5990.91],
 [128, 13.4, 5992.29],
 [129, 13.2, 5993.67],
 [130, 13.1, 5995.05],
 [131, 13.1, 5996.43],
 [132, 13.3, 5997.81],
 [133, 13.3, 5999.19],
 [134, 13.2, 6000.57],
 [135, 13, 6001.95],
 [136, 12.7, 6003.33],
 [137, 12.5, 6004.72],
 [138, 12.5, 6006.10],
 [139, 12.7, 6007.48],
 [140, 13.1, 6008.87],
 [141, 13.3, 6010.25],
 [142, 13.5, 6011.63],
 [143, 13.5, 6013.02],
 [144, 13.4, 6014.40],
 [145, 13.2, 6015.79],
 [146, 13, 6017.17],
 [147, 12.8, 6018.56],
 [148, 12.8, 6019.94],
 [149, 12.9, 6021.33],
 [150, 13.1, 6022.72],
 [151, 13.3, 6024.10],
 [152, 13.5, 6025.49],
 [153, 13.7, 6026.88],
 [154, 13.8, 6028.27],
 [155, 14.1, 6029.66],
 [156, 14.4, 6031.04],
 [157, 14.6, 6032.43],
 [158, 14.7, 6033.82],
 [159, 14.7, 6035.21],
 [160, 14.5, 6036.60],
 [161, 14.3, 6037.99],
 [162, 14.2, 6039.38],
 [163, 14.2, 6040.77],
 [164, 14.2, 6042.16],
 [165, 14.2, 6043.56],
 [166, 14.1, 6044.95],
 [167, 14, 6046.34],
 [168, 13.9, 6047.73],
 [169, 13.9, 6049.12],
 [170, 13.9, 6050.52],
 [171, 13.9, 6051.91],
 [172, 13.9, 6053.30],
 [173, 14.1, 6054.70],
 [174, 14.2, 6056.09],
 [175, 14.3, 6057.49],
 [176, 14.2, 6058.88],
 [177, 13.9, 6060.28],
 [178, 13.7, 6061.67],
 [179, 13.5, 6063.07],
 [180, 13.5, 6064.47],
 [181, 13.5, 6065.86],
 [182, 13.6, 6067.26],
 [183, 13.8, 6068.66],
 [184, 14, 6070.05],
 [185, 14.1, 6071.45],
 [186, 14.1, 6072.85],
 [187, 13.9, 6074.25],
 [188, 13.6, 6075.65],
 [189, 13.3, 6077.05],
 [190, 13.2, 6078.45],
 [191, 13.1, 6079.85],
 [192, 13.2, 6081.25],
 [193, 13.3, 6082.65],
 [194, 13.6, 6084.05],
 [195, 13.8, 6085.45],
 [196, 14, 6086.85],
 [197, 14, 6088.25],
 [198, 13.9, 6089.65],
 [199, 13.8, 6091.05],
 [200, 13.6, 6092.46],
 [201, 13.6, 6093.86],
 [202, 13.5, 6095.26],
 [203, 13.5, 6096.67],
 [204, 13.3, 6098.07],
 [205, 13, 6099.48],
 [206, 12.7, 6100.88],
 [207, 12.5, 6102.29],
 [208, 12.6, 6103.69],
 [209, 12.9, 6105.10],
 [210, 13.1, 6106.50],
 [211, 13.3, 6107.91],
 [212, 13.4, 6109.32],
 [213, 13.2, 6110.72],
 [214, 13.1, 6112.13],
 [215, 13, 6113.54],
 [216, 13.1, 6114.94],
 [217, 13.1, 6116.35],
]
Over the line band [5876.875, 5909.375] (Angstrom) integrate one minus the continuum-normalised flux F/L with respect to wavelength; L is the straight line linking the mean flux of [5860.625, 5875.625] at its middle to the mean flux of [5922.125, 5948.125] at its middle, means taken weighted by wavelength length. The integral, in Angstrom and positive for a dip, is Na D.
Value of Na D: 3.48 Angstrom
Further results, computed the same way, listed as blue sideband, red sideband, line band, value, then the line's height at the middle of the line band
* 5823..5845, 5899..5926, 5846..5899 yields 3.9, 13.1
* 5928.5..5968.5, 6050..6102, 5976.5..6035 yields 0.7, 13.6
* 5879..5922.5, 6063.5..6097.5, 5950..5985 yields -2.5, 12.6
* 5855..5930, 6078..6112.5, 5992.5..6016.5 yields -0.3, 12.9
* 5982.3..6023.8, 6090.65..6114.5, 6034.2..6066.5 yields -2.1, 13.2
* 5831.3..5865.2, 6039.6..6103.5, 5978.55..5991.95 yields -0.2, 13.6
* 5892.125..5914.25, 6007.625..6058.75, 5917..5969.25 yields -2.8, 12.7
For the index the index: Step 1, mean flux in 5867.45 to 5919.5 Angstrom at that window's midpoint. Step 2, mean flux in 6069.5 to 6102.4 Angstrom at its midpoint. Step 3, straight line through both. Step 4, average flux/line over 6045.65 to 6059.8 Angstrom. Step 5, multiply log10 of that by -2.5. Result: -0.06 mag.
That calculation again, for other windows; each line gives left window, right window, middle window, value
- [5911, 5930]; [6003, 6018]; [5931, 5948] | -0.06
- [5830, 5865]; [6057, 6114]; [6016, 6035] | -0.01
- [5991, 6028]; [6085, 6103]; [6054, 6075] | -0.04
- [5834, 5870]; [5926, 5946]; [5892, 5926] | 0.09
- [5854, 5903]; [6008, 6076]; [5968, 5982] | -0.05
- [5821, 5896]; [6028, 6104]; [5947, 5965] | -0.03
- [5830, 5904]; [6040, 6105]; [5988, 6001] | -0.01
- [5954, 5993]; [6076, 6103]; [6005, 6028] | 0.03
